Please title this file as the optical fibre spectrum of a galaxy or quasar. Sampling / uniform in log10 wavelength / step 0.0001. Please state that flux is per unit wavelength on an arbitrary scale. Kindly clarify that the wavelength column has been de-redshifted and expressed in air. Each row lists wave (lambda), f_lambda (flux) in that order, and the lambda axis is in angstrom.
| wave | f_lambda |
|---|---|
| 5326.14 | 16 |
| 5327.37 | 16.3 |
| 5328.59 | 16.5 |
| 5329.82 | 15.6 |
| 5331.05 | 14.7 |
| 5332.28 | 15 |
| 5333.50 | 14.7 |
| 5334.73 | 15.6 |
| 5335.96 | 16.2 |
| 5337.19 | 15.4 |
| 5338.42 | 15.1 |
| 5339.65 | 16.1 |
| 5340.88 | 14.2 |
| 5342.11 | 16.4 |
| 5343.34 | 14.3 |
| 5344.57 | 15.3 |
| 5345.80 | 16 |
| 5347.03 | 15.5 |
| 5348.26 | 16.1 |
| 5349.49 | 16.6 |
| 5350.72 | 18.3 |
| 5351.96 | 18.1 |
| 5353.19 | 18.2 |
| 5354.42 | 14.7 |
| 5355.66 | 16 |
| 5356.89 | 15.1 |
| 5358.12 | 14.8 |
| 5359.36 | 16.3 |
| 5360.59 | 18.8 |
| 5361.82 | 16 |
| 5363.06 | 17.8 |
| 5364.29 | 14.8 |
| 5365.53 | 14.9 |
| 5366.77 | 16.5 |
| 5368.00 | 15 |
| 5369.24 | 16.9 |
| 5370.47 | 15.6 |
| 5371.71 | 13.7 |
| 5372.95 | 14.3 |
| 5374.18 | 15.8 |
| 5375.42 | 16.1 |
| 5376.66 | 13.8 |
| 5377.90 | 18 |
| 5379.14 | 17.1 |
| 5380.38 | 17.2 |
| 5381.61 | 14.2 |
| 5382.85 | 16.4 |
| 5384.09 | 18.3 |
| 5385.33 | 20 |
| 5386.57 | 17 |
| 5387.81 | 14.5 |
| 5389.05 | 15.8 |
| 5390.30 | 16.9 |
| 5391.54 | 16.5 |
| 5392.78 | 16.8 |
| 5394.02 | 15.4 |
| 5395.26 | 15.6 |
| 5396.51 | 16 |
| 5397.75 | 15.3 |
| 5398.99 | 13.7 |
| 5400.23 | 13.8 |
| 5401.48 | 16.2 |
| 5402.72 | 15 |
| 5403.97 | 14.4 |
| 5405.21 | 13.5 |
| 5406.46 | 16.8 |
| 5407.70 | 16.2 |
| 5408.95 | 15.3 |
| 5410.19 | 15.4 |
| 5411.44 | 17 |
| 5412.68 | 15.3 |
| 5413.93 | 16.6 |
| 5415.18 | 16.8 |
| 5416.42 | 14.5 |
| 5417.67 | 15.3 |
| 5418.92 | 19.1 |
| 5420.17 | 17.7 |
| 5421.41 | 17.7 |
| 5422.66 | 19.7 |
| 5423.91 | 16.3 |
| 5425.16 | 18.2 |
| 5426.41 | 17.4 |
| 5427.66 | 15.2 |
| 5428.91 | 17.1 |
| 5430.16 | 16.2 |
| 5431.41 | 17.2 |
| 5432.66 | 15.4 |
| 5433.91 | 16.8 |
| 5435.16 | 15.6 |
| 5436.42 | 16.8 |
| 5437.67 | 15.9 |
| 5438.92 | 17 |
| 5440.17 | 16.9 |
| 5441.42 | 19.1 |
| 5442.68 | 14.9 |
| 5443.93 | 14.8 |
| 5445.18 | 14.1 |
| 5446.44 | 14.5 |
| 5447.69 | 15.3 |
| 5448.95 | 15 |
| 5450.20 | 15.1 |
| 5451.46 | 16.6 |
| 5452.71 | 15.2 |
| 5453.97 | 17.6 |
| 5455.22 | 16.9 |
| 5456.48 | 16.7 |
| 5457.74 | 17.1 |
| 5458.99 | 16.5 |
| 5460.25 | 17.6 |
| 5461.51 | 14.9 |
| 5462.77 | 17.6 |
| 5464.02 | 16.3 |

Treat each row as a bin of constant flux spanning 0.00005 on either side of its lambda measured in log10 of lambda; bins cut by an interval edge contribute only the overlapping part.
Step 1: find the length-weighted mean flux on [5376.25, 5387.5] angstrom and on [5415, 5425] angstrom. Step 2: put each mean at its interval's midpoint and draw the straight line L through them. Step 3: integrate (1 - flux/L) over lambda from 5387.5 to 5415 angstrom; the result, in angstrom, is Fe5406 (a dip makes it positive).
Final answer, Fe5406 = 2.4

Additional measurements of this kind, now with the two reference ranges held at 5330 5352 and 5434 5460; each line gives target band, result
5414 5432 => -1.1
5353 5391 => -0.7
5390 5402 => 0.2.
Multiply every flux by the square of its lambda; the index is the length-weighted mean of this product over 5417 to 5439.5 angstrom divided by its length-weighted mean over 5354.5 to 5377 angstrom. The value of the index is 1.1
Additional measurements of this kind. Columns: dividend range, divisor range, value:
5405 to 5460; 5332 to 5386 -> 1.05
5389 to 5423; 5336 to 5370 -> 1.02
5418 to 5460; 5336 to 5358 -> 1.07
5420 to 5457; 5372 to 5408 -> 1.05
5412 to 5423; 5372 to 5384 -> 1.08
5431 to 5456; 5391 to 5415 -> 1.05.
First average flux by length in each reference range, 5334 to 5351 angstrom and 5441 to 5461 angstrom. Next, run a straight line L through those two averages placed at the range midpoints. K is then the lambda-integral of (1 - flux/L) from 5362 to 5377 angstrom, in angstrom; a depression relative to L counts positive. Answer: 0.3 angstrom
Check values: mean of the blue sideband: 15.7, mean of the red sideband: 16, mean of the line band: 15.5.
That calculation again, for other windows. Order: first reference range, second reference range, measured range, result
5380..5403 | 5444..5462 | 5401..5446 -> -1.0 angstrom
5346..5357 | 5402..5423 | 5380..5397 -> -0.1 angstrom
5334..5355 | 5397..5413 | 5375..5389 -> -0.9 angstrom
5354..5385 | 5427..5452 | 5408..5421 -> -0.3 angstrom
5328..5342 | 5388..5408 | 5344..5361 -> -1.1 angstrom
